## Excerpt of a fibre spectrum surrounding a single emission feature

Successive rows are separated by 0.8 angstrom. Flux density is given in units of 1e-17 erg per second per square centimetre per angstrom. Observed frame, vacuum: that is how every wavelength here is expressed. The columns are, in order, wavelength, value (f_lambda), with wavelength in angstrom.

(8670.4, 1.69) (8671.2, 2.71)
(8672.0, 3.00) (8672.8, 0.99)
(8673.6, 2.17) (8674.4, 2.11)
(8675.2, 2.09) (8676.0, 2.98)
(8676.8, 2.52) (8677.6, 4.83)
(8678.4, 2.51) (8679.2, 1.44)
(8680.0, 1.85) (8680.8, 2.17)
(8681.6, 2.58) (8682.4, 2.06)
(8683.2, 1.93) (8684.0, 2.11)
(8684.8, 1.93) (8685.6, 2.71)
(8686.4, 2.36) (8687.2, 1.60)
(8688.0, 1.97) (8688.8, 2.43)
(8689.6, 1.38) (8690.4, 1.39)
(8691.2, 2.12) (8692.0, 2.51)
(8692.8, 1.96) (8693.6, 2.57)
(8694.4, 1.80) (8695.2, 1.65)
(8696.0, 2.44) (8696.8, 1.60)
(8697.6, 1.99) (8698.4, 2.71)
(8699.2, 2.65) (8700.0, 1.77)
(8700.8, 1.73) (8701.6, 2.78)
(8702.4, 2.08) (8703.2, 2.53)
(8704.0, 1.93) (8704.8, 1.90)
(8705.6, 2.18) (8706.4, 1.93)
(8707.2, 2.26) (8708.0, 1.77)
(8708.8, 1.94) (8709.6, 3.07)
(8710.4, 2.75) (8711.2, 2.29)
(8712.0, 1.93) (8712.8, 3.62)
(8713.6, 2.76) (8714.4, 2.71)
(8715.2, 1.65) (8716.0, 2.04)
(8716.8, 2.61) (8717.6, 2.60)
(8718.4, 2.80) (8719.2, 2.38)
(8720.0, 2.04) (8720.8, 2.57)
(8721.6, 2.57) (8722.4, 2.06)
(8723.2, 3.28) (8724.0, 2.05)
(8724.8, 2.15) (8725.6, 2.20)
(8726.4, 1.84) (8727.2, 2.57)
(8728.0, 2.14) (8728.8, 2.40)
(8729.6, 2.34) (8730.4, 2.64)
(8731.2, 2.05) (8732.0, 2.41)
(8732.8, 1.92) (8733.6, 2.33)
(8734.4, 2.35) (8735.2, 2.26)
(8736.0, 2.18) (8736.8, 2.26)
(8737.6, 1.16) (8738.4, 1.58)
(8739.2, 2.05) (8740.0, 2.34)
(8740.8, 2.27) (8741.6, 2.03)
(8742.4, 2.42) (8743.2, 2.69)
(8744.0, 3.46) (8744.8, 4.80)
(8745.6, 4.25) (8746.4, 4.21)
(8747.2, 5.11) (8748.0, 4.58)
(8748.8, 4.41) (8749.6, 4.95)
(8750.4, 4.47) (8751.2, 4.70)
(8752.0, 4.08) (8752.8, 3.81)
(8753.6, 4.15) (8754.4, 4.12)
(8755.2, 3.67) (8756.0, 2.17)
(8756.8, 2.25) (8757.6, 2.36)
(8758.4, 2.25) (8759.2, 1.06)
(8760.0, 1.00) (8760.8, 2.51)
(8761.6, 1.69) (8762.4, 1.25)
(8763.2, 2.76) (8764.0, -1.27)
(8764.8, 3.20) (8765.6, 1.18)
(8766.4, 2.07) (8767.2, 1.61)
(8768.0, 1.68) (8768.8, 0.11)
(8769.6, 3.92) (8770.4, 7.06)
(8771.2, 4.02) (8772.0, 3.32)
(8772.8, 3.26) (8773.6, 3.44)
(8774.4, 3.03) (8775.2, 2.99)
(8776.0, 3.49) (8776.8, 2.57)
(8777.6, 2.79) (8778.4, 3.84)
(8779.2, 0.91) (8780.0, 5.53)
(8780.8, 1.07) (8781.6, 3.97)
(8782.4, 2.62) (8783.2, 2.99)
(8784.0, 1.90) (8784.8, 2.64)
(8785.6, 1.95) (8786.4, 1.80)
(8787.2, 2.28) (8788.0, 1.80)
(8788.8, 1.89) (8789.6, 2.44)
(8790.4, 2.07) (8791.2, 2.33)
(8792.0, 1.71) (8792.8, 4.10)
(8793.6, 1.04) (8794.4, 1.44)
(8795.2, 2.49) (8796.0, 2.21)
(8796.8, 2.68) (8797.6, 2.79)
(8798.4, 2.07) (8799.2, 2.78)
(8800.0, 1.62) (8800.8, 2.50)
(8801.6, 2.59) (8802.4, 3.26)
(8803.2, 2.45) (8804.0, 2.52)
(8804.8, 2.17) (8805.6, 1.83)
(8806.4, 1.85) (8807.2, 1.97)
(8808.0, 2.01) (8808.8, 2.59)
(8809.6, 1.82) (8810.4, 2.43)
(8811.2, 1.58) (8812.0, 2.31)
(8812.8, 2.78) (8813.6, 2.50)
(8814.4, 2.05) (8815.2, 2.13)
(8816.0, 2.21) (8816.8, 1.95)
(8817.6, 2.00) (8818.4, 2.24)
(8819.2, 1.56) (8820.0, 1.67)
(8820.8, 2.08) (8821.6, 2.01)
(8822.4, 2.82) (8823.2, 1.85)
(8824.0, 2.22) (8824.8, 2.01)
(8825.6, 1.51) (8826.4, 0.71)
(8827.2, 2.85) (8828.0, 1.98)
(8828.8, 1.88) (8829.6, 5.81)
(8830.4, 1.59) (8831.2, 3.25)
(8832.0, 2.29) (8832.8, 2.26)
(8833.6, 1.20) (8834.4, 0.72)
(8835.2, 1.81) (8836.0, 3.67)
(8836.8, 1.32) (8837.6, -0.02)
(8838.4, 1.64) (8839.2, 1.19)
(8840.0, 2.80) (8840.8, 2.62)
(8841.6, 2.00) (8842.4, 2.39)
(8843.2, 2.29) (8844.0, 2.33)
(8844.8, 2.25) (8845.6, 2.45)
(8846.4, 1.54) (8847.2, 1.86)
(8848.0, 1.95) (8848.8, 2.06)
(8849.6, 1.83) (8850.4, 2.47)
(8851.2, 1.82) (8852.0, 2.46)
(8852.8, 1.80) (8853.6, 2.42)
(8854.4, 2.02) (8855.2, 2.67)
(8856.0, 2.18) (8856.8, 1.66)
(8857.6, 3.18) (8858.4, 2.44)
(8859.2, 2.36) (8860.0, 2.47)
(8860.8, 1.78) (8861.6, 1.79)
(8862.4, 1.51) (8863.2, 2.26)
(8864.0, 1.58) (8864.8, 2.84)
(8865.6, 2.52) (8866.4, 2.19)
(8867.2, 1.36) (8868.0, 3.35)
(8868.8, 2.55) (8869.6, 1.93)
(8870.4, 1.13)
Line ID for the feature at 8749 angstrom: H-alpha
